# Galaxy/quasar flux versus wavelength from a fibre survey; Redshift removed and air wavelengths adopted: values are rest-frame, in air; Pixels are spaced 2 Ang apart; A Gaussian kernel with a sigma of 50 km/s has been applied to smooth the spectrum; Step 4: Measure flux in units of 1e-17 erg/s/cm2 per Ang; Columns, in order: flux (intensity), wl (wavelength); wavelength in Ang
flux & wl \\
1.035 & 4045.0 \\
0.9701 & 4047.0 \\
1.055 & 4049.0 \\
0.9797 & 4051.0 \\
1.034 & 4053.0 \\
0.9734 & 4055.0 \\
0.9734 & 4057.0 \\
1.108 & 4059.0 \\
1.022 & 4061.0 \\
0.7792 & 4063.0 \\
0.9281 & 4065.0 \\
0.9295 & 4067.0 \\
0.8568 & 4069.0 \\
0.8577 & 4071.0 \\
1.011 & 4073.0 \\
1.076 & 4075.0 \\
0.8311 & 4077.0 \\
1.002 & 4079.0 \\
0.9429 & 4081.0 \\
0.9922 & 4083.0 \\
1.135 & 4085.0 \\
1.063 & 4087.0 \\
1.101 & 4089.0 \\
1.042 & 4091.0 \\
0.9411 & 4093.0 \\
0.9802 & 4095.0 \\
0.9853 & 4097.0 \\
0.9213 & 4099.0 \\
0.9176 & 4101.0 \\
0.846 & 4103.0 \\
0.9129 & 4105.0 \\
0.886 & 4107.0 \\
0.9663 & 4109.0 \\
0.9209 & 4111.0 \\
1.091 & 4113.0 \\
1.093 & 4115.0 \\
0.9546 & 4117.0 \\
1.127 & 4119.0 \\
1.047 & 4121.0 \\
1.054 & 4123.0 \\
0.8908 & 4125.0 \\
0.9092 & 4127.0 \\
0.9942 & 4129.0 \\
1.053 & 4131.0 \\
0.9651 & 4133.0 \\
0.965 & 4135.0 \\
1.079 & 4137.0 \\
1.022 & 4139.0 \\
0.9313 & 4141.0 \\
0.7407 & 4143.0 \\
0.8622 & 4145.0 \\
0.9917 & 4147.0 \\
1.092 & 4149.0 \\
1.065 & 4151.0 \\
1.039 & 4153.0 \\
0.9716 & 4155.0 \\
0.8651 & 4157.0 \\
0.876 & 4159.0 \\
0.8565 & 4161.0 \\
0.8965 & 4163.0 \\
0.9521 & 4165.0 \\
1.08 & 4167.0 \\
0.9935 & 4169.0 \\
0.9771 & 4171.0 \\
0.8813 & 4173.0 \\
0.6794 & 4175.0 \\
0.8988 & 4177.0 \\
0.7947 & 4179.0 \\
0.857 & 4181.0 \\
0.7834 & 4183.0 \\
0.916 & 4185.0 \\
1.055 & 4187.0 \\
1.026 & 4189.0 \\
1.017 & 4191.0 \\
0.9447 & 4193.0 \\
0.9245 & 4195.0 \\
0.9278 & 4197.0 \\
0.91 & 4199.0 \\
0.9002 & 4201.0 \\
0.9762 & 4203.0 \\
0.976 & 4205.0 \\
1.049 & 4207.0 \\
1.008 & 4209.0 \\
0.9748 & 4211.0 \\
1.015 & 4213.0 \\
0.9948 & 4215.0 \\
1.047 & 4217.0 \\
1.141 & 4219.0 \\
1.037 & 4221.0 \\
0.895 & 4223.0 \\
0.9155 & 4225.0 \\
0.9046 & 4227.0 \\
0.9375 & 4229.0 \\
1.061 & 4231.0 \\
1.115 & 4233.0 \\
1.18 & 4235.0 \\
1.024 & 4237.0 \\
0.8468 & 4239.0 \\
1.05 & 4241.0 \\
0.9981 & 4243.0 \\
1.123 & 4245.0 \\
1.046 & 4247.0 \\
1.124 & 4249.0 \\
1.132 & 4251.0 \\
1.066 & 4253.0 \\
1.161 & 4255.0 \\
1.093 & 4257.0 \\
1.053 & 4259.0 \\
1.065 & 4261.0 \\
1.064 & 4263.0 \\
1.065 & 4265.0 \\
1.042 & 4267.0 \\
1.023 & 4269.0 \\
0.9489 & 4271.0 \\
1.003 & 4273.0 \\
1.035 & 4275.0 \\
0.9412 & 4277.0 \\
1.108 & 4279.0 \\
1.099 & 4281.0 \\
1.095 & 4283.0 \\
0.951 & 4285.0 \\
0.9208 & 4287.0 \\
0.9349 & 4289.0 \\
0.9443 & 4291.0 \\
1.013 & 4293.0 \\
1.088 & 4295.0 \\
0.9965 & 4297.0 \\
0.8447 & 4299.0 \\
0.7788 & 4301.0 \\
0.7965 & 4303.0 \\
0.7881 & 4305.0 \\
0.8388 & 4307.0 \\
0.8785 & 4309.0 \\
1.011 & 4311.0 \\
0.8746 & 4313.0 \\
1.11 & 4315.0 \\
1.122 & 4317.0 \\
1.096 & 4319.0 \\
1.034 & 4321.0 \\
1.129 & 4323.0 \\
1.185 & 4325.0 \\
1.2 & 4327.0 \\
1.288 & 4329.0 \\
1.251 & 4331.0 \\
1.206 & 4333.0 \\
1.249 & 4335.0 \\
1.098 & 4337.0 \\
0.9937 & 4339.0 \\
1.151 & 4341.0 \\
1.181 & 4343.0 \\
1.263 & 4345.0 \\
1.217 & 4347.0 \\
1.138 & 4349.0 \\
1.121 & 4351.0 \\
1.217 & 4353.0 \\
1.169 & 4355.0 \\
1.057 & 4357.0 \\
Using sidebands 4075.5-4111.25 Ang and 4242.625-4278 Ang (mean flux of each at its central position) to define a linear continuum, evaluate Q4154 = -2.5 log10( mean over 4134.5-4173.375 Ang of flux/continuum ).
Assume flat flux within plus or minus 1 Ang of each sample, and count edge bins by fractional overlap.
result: 0.05 mag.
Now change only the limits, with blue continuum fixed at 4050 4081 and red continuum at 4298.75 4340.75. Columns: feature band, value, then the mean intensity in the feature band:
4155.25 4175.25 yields 0.08 mag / 0.917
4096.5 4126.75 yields 0.00 mag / 0.972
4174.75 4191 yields 0.12 mag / 0.894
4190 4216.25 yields 0.04 mag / 0.971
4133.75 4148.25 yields 0.04 mag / 0.945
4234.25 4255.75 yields -0.05 mag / 1.07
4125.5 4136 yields 0.01 mag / 0.973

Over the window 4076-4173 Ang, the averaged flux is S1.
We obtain 0.974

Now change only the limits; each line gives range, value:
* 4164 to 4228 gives 0.952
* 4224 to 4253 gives 1.03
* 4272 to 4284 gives 1.05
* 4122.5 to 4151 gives 0.97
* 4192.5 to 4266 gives 1.02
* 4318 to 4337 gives 1.18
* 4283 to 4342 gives 1.03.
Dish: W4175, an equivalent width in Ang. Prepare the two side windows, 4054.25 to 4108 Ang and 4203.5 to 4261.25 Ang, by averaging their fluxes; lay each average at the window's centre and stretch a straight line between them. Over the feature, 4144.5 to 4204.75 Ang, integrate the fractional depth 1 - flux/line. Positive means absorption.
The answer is 4.3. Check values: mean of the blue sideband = 0.963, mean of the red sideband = 1.03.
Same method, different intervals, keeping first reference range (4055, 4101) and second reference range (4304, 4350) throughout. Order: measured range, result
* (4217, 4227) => 0.5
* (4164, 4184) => 2.6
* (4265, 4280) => 0.8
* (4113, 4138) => -0.4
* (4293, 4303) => 1.5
